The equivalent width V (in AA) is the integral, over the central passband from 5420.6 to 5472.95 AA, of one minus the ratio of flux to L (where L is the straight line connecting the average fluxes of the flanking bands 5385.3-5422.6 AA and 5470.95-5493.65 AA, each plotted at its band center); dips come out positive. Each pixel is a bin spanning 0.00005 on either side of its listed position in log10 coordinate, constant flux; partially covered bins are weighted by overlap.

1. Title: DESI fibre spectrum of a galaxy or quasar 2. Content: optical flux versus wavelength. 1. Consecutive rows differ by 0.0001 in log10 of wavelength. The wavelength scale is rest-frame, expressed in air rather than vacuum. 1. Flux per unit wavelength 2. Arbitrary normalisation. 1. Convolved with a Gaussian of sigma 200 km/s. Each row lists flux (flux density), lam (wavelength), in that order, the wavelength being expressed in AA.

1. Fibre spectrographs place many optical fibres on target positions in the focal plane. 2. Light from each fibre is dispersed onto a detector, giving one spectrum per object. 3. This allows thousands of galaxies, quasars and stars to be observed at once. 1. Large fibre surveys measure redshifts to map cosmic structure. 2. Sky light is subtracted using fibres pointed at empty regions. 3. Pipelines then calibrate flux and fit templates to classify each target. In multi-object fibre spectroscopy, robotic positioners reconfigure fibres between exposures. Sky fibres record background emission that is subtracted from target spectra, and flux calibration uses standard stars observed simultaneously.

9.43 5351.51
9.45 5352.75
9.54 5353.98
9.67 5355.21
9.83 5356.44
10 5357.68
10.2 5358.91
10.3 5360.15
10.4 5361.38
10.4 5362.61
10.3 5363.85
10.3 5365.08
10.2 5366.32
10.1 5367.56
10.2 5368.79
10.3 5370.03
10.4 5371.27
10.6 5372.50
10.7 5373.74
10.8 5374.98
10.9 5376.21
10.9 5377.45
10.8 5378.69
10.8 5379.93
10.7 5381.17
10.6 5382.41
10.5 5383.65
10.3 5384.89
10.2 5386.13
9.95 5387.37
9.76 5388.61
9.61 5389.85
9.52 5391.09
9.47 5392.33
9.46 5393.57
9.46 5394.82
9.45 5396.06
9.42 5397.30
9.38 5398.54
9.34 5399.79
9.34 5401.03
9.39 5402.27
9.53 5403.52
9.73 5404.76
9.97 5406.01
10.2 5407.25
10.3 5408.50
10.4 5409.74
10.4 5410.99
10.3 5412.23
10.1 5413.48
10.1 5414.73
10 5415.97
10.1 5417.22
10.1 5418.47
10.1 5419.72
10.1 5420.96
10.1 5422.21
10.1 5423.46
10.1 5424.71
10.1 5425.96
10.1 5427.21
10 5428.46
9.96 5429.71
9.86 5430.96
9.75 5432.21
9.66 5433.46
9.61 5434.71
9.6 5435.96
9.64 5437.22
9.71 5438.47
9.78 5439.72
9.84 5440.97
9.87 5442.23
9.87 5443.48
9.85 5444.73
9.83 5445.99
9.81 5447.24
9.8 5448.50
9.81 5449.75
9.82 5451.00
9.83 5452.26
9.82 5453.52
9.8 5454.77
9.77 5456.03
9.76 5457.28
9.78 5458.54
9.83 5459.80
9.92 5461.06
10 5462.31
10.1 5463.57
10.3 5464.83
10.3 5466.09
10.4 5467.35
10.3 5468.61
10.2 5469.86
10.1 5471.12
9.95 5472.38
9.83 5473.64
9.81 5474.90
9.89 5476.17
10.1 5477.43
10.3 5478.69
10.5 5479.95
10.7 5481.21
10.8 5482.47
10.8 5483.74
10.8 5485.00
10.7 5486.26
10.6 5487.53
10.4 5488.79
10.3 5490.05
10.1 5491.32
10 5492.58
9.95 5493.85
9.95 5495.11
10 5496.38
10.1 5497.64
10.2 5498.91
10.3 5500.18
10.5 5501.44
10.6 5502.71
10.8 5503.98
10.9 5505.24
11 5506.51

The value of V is 0.9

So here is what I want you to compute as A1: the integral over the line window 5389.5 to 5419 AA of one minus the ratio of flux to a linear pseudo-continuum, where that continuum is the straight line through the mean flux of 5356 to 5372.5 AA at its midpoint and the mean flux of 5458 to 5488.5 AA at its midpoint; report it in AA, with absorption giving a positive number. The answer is 1.3 AA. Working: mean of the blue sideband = 10.2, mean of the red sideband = 10.3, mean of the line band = 9.8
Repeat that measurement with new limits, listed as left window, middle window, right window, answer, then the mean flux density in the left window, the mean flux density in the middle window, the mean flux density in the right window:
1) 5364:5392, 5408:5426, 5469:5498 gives 0.28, 10.4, 10.2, 10.3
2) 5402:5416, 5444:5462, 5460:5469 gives 0.57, 10.1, 9.82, 10.2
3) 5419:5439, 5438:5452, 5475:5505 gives 0.29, 9.91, 9.82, 10.4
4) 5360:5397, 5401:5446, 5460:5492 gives 1.39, 10.2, 9.94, 10.3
